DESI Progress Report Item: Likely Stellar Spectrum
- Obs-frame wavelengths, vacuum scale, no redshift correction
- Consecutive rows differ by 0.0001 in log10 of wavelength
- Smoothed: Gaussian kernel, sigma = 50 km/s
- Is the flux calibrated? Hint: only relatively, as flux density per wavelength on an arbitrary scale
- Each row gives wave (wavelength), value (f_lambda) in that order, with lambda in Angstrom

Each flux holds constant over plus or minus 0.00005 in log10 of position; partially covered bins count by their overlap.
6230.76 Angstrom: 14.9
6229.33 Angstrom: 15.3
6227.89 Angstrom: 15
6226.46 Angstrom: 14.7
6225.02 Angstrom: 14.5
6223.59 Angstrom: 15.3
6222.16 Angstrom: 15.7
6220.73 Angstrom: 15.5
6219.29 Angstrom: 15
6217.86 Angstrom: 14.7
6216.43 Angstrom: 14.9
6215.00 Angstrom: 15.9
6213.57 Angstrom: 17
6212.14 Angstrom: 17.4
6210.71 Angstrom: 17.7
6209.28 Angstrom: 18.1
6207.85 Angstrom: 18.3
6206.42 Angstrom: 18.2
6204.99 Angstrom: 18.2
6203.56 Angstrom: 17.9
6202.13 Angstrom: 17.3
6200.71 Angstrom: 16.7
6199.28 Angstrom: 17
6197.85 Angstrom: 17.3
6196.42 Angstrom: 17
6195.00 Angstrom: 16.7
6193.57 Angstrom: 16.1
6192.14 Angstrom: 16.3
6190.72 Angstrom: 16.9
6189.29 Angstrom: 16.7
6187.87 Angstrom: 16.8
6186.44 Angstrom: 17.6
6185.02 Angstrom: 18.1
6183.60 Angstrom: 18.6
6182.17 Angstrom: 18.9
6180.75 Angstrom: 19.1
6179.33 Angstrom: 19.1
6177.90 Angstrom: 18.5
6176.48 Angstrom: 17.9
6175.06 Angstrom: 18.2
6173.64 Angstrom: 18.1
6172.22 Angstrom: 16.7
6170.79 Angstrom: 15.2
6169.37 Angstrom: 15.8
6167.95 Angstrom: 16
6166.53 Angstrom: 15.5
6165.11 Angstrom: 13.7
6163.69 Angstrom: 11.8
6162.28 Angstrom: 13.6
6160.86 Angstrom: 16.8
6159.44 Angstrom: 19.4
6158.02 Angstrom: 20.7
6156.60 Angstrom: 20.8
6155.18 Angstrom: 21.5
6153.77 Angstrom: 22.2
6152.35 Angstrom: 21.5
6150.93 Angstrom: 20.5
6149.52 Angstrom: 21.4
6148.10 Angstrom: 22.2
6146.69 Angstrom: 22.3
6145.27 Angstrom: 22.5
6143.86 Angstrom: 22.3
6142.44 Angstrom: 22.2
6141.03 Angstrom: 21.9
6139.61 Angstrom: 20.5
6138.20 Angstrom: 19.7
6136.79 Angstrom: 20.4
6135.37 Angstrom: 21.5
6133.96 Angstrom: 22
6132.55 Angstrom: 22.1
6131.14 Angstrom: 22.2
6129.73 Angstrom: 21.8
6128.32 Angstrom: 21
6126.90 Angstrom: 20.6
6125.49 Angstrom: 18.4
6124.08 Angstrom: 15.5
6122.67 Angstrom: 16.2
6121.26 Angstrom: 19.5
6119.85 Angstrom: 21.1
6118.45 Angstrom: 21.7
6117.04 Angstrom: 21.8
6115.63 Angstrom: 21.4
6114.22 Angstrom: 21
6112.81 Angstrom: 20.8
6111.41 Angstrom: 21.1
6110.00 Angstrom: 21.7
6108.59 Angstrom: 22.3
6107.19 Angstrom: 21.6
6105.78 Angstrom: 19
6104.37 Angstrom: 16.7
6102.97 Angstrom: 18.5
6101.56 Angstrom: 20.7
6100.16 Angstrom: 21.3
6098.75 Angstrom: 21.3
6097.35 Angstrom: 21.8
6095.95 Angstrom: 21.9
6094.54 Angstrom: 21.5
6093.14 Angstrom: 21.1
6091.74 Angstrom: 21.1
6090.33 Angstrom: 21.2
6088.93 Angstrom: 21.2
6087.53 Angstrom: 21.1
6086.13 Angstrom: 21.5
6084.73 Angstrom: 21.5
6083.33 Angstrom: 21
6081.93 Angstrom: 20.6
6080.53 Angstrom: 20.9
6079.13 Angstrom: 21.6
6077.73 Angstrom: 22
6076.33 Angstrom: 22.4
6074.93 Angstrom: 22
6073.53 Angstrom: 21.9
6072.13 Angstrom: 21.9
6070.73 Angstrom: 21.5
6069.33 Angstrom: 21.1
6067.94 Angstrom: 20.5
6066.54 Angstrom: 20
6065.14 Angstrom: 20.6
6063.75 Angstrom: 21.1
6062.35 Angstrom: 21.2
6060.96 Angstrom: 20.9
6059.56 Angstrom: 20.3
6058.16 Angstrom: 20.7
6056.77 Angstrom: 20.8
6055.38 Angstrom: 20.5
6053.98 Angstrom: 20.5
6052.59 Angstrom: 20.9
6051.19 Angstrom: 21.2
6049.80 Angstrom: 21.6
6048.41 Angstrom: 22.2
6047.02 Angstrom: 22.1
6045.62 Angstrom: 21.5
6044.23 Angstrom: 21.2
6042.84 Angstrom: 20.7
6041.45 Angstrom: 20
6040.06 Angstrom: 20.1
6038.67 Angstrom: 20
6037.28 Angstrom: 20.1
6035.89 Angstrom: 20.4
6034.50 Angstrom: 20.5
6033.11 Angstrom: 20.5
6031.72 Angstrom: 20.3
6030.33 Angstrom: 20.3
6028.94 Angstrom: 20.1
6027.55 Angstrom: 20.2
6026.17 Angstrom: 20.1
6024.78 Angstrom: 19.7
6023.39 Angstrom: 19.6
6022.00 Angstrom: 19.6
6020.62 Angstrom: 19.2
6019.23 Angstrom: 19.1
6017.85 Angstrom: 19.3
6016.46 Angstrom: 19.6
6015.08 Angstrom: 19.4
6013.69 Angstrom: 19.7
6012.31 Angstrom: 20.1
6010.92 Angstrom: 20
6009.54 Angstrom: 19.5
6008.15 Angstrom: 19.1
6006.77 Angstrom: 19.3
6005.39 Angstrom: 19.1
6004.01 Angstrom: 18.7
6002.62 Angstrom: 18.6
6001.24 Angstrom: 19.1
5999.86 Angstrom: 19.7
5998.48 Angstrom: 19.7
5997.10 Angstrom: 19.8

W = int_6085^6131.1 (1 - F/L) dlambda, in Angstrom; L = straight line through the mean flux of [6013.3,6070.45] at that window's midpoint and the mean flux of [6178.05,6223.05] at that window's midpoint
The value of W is -3.7 Angstrom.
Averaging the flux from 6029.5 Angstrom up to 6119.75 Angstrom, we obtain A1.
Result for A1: 21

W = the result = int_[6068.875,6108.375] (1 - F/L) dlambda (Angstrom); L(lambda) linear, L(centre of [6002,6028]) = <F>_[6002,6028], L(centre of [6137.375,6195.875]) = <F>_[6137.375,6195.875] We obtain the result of -4.3 Angstrom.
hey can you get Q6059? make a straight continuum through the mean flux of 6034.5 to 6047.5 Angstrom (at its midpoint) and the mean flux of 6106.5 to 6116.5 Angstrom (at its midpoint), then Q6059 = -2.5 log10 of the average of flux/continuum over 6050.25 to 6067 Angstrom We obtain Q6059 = 0.00 mag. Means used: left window 20.6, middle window 20.7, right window 21.4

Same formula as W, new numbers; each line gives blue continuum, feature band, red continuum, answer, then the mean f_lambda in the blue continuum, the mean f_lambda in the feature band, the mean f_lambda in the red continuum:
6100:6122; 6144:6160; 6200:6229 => -2.08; 20.6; 21.4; 16.4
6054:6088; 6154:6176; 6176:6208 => 1.62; 21.1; 17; 17.6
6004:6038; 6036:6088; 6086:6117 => -1.84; 19.8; 21.1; 20.9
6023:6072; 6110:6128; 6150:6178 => -1.09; 20.7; 20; 17.7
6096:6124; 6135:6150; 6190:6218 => -1.79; 20.4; 21.5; 17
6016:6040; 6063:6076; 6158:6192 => -1.44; 19.9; 21.2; 17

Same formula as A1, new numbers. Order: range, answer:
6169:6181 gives 17.6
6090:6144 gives 20.7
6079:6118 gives 21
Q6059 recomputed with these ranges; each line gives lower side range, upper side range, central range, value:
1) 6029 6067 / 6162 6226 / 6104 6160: -0.14 mag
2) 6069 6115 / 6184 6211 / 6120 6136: -0.02 mag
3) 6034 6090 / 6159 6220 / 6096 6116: -0.06 mag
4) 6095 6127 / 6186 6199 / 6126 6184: -0.06 mag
